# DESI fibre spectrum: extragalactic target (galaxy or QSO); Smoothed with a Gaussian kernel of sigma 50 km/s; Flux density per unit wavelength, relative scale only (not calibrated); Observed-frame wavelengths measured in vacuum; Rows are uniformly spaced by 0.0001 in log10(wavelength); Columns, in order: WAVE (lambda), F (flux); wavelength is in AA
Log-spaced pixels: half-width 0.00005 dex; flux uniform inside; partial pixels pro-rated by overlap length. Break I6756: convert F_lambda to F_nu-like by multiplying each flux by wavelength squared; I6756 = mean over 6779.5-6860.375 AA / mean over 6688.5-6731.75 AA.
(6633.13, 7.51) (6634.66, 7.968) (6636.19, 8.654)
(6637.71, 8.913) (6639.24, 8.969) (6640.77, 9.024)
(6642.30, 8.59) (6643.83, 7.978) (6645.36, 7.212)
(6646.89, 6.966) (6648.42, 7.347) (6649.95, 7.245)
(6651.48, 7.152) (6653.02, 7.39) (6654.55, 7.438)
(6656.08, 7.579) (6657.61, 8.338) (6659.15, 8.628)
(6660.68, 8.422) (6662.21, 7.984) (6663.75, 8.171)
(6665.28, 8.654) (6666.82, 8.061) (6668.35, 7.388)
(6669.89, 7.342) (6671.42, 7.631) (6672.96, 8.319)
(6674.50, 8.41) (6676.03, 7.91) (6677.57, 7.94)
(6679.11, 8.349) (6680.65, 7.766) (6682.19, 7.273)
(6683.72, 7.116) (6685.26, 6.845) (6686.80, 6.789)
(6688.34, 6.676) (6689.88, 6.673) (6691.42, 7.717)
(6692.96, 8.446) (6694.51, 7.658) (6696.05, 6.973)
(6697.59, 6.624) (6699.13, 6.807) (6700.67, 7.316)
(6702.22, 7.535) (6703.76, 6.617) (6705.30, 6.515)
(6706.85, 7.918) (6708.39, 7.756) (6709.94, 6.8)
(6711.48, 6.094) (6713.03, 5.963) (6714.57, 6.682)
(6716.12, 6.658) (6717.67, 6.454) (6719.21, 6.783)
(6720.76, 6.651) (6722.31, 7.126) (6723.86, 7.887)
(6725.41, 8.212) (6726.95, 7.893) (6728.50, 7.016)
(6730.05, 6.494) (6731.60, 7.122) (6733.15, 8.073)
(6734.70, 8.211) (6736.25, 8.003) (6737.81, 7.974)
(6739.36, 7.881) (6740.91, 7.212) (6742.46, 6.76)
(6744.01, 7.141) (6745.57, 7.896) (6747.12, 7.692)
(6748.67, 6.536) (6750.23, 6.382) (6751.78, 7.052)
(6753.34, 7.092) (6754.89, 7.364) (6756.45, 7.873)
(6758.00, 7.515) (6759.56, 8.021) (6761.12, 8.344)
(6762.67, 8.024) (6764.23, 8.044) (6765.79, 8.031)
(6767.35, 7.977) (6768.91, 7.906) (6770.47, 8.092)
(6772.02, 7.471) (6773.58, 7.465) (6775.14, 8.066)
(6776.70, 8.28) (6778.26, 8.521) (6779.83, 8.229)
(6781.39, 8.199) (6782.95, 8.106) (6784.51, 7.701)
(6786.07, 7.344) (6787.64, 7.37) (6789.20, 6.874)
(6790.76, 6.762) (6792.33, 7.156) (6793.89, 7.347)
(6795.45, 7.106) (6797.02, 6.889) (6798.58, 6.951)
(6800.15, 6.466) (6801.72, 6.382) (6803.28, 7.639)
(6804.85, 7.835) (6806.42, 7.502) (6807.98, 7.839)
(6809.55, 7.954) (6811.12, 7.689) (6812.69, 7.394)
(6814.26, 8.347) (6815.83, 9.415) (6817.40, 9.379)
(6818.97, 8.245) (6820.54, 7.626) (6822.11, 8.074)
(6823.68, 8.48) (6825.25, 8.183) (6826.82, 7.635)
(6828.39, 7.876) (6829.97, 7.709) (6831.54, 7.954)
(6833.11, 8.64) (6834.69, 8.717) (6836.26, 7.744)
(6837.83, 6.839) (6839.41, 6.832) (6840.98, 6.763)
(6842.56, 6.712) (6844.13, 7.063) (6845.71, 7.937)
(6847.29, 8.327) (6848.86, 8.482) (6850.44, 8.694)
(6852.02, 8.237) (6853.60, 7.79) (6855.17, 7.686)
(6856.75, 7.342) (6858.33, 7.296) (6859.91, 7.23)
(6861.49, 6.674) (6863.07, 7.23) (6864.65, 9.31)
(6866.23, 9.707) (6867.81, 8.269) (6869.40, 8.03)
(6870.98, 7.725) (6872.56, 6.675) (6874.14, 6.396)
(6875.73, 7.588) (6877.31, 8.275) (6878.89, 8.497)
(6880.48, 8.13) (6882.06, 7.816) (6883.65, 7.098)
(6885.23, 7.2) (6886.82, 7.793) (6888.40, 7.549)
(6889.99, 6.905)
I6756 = 1.12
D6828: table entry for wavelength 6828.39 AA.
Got 7.876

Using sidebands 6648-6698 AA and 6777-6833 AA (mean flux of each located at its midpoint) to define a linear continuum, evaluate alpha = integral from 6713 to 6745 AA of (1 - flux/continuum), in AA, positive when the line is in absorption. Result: 1.7 AA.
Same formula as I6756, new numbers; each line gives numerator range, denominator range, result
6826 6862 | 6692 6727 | 1.13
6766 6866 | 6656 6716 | 1.08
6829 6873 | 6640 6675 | 1.05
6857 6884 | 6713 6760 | 1.11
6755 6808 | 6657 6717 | 1.05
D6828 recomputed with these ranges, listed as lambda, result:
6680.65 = 7.766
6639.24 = 8.969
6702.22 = 7.535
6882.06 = 7.816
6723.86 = 7.887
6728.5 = 7.016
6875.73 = 7.588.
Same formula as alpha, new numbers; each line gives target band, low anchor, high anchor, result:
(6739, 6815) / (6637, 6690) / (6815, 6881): 3.0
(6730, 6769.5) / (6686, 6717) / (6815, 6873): -1.4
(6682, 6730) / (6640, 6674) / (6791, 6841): 4.6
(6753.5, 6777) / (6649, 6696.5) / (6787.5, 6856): -0.5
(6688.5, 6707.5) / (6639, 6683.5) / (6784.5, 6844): 1.5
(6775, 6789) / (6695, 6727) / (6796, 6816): -1.1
